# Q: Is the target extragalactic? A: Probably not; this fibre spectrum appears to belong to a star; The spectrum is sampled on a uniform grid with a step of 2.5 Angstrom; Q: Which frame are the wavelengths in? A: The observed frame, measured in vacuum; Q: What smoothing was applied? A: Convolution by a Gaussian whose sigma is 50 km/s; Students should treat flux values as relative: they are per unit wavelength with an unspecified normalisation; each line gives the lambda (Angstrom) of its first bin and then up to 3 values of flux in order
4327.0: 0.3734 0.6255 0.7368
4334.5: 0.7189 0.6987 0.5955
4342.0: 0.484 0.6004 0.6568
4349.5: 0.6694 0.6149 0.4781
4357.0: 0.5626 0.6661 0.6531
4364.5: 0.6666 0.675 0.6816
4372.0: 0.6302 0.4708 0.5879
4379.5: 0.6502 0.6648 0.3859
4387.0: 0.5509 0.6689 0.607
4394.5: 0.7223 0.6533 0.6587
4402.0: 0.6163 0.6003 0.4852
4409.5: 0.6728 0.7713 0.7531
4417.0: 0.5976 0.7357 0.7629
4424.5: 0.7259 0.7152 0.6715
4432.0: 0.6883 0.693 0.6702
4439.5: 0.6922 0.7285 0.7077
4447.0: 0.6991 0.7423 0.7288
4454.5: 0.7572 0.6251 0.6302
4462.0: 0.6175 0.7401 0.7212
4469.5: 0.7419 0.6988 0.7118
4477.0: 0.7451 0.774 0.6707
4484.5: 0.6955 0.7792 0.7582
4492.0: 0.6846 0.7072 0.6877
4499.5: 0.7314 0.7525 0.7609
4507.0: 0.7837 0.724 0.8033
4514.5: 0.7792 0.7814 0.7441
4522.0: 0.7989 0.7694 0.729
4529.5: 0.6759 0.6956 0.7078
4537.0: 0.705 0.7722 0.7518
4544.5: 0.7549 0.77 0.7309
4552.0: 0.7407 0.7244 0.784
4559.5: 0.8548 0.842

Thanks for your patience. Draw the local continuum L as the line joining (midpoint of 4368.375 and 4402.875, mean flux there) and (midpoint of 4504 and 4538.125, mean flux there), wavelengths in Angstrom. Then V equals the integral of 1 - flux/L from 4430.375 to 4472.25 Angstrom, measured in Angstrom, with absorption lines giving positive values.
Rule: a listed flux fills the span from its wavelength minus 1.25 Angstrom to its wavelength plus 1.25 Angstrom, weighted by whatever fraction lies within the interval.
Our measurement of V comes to -1.4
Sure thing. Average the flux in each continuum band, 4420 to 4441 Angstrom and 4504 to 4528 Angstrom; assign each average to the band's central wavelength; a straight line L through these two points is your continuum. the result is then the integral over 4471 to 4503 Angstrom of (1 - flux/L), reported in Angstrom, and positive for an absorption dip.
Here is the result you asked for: 1.0 Angstrom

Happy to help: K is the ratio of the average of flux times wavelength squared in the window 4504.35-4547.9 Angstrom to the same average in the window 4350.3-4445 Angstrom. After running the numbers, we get 1.23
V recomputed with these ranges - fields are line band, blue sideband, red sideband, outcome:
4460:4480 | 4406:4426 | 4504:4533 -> 0.30 Angstrom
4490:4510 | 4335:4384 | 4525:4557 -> -0.68 Angstrom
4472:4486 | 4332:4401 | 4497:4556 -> -0.20 Angstrom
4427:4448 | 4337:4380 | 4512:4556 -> -0.75 Angstrom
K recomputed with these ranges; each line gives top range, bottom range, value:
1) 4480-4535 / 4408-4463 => 1.09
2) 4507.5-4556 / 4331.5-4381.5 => 1.29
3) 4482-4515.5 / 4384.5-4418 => 1.22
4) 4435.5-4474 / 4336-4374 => 1.18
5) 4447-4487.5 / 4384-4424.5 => 1.13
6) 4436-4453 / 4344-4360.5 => 1.22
